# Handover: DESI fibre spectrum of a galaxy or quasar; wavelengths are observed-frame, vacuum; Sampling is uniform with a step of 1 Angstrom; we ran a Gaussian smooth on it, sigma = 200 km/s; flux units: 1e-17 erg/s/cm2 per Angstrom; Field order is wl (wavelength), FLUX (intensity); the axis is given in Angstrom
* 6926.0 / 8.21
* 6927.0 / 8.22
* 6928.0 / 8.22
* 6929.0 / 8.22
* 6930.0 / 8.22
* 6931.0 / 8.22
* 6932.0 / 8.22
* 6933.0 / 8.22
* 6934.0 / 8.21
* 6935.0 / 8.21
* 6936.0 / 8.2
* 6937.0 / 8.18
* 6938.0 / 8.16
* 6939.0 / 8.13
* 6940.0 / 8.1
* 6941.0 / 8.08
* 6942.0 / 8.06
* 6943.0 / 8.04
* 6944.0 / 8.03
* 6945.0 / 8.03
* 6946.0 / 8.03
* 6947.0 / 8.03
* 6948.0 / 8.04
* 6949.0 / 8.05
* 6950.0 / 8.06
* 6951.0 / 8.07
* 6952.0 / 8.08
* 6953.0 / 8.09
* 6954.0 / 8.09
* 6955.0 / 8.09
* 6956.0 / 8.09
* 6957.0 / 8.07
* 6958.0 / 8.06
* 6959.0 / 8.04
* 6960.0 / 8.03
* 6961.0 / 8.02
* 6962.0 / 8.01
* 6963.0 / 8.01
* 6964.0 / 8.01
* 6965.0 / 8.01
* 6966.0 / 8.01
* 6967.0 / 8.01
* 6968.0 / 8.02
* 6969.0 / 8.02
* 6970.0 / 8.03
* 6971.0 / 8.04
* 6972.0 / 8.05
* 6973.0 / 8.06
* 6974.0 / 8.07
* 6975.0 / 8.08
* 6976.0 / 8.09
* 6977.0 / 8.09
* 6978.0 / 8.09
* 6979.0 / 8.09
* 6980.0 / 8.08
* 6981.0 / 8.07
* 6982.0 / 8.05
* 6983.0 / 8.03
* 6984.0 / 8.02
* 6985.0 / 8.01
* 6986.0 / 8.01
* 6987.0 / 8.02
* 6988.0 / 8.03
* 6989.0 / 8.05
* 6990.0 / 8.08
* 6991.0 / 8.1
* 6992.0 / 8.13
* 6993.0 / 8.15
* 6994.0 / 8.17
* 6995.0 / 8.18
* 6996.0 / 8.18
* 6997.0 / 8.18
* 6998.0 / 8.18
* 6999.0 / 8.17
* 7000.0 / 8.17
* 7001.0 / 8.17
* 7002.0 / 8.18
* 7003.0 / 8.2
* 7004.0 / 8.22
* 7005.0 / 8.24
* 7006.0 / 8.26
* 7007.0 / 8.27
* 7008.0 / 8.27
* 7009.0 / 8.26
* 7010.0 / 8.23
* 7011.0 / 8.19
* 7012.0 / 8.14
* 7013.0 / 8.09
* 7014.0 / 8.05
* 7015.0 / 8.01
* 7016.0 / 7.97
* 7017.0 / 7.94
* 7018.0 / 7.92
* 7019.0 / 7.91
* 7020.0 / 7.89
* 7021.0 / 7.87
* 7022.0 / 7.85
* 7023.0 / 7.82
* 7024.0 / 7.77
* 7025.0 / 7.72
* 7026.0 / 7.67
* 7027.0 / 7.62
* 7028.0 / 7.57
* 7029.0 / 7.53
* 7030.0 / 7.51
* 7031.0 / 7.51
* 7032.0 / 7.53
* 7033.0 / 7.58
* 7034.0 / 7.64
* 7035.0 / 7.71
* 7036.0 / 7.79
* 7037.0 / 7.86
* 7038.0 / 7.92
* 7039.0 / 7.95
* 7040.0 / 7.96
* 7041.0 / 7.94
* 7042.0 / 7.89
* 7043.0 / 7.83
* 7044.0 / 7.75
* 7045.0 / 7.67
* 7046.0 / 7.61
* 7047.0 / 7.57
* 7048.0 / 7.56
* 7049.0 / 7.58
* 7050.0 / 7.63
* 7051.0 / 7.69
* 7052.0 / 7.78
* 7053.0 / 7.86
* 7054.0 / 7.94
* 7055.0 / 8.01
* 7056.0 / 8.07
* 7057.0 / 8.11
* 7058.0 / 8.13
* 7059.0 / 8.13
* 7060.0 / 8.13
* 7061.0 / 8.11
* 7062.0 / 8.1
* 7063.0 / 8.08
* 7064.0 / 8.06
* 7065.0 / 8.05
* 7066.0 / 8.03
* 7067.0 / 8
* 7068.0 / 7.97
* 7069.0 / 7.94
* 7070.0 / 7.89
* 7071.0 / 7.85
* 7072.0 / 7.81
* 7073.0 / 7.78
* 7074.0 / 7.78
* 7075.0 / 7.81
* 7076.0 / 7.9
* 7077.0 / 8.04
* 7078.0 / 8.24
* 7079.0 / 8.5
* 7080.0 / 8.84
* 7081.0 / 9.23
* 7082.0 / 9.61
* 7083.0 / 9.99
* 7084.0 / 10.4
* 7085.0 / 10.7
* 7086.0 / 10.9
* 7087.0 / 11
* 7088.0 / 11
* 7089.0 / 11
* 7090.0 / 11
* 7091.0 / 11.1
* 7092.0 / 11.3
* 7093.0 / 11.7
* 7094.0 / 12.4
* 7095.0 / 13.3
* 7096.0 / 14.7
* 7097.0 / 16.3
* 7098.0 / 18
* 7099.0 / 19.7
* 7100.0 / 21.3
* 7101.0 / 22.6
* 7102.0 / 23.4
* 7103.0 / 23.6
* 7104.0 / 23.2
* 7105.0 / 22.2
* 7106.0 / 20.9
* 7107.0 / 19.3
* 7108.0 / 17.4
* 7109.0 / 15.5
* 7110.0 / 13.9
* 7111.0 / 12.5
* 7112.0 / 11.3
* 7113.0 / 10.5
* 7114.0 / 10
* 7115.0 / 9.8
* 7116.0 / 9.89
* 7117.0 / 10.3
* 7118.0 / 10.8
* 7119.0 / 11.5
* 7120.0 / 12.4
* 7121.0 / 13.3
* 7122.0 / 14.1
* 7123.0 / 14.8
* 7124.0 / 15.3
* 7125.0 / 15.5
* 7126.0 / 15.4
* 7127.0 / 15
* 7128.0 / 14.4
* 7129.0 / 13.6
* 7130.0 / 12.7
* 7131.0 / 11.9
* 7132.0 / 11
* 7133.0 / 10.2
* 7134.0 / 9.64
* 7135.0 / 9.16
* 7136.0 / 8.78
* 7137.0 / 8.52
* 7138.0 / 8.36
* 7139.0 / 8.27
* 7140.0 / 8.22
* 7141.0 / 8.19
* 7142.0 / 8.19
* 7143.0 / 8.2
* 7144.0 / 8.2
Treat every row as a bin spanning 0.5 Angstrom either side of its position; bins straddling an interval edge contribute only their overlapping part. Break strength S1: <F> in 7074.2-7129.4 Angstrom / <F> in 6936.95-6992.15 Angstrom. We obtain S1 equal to 1.7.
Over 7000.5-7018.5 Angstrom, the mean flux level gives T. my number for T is 8.15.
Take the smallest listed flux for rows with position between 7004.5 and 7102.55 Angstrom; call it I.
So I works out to 7.51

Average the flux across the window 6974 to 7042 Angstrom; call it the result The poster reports 7.99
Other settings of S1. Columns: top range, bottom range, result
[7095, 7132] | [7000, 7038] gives 1.94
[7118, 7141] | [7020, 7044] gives 1.52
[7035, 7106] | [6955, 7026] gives 1.29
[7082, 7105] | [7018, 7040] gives 1.94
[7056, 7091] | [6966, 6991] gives 1.09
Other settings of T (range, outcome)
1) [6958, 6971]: 8.02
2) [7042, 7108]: 11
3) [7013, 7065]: 7.83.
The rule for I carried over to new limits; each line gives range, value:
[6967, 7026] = 7.67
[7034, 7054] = 7.56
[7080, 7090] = 8.84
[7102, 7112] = 11.3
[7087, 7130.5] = 9.8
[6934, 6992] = 8.01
